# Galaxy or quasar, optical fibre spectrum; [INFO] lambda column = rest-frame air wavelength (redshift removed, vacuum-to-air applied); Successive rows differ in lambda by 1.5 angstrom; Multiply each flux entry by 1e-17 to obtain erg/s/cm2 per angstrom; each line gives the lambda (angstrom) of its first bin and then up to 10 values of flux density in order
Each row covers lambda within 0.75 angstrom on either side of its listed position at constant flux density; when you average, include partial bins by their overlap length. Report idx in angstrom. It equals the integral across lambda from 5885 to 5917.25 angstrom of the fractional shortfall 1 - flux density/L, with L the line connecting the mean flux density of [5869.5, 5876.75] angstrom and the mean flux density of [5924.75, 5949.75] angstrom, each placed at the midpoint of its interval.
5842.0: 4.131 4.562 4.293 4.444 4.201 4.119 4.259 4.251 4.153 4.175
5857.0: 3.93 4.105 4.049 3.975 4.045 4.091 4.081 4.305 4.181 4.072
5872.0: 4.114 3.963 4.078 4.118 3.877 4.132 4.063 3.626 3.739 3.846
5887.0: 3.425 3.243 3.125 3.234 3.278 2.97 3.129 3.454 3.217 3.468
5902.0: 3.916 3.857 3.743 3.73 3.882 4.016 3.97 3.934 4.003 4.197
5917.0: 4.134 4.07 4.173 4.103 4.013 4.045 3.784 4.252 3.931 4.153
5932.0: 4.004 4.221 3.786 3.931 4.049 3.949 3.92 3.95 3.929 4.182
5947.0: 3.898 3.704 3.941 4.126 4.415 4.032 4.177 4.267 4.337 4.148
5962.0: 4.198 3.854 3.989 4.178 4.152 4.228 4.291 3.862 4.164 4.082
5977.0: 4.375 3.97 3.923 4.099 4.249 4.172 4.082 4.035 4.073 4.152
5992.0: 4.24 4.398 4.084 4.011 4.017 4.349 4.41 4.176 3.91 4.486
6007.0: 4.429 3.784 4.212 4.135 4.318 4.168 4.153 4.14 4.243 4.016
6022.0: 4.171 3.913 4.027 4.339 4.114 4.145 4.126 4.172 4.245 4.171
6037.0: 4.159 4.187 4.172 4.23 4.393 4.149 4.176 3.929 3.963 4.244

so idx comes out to 3.3 angstrom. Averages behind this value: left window 4.07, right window 3.98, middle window 3.62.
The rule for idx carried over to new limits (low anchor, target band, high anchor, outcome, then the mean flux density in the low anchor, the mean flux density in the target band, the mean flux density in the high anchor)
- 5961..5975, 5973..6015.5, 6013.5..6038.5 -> -0.4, 4.1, 4.16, 4.15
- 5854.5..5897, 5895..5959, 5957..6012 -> 0.5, 3.82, 3.94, 4.15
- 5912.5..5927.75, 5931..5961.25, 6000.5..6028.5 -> 0.3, 4.06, 4.05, 4.16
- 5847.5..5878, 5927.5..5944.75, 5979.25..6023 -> 0.6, 4.11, 4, 4.16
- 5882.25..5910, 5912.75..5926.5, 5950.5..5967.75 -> -1.1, 3.51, 4.06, 4.15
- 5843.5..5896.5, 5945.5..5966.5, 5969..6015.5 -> 0.0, 3.92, 4.09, 4.16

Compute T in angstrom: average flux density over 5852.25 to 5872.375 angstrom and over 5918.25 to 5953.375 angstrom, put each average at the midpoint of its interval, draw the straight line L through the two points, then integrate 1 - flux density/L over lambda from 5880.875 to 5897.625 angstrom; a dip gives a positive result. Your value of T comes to 2.76 angstrom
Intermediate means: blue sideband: 4.11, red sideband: 4.02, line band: 3.4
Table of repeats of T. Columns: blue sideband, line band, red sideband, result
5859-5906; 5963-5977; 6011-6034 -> -0.4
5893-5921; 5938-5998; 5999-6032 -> -1.6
